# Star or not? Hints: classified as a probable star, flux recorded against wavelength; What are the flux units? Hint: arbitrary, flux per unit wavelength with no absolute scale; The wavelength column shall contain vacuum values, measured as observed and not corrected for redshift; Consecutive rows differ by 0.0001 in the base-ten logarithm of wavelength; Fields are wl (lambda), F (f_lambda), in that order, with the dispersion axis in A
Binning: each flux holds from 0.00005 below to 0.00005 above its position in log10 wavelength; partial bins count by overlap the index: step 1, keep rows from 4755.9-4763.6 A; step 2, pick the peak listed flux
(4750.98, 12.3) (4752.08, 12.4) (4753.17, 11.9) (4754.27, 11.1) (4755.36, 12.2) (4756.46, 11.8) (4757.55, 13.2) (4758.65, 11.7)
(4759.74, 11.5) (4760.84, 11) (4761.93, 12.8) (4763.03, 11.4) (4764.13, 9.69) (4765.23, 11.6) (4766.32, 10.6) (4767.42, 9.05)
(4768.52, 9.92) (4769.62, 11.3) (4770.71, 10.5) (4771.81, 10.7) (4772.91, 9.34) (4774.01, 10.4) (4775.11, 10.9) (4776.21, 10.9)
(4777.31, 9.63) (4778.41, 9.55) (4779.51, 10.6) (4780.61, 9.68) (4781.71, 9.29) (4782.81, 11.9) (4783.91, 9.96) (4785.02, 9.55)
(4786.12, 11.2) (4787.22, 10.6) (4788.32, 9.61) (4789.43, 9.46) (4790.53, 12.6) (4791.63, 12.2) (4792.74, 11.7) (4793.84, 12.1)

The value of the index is 13.2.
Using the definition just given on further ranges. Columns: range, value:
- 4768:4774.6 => 11.3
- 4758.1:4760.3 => 11.7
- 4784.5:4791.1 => 12.6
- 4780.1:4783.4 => 11.9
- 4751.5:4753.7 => 12.4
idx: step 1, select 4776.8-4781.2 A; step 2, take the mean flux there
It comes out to 9.87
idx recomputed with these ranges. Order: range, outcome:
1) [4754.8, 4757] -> 12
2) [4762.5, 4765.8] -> 10.9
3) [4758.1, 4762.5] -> 11.8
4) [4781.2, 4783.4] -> 10.6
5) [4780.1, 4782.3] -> 9.53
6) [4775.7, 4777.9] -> 10.2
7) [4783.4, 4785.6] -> 9.74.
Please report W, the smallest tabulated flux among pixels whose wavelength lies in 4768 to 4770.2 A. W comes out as 9.92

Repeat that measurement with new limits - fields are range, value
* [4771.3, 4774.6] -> 9.34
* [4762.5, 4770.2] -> 9.05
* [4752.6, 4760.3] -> 11.1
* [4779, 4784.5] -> 9.29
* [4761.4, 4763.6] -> 11.4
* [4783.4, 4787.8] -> 9.55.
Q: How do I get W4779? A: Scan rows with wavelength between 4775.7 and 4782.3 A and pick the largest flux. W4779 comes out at 10.9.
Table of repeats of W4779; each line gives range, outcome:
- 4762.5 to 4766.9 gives 11.6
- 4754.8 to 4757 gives 12.2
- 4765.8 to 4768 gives 10.6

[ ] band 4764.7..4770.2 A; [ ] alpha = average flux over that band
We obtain 10.5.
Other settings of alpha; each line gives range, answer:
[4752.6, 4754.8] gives 11.5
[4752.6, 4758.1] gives 12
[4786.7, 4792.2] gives 10.9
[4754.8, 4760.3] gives 12.1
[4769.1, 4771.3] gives 10.9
